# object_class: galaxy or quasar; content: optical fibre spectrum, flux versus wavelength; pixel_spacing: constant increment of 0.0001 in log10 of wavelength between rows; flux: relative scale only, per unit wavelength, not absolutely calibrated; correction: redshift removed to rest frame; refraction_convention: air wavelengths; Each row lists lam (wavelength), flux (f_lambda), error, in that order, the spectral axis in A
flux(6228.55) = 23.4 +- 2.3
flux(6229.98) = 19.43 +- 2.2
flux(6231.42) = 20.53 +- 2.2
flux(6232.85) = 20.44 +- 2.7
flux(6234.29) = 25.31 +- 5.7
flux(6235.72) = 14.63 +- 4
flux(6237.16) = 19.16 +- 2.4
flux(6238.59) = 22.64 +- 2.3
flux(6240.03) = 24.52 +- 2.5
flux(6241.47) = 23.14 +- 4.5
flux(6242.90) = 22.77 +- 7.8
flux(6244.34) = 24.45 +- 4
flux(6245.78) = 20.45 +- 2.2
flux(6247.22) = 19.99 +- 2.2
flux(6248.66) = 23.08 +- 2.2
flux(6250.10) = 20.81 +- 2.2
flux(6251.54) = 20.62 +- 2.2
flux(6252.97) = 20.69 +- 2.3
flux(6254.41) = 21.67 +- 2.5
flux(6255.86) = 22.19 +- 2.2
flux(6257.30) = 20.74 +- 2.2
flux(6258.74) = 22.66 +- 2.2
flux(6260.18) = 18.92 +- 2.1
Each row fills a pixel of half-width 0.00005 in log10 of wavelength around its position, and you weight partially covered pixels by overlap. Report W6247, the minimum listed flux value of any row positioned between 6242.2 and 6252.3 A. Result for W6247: 19.99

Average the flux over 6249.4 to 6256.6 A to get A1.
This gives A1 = 21.2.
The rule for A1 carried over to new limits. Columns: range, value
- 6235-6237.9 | 17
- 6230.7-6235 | 22.1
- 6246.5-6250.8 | 21.3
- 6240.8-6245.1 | 23.4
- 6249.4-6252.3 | 20.8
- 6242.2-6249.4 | 22.1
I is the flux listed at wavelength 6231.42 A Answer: 20.53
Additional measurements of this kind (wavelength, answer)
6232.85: 20.44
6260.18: 18.92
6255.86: 22.19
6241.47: 23.14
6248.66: 23.08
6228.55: 23.4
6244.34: 24.45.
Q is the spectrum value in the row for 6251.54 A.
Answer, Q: 20.62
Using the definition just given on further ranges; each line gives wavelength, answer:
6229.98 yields 19.43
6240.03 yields 24.52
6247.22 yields 19.99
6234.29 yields 25.31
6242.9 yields 22.77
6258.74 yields 22.66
